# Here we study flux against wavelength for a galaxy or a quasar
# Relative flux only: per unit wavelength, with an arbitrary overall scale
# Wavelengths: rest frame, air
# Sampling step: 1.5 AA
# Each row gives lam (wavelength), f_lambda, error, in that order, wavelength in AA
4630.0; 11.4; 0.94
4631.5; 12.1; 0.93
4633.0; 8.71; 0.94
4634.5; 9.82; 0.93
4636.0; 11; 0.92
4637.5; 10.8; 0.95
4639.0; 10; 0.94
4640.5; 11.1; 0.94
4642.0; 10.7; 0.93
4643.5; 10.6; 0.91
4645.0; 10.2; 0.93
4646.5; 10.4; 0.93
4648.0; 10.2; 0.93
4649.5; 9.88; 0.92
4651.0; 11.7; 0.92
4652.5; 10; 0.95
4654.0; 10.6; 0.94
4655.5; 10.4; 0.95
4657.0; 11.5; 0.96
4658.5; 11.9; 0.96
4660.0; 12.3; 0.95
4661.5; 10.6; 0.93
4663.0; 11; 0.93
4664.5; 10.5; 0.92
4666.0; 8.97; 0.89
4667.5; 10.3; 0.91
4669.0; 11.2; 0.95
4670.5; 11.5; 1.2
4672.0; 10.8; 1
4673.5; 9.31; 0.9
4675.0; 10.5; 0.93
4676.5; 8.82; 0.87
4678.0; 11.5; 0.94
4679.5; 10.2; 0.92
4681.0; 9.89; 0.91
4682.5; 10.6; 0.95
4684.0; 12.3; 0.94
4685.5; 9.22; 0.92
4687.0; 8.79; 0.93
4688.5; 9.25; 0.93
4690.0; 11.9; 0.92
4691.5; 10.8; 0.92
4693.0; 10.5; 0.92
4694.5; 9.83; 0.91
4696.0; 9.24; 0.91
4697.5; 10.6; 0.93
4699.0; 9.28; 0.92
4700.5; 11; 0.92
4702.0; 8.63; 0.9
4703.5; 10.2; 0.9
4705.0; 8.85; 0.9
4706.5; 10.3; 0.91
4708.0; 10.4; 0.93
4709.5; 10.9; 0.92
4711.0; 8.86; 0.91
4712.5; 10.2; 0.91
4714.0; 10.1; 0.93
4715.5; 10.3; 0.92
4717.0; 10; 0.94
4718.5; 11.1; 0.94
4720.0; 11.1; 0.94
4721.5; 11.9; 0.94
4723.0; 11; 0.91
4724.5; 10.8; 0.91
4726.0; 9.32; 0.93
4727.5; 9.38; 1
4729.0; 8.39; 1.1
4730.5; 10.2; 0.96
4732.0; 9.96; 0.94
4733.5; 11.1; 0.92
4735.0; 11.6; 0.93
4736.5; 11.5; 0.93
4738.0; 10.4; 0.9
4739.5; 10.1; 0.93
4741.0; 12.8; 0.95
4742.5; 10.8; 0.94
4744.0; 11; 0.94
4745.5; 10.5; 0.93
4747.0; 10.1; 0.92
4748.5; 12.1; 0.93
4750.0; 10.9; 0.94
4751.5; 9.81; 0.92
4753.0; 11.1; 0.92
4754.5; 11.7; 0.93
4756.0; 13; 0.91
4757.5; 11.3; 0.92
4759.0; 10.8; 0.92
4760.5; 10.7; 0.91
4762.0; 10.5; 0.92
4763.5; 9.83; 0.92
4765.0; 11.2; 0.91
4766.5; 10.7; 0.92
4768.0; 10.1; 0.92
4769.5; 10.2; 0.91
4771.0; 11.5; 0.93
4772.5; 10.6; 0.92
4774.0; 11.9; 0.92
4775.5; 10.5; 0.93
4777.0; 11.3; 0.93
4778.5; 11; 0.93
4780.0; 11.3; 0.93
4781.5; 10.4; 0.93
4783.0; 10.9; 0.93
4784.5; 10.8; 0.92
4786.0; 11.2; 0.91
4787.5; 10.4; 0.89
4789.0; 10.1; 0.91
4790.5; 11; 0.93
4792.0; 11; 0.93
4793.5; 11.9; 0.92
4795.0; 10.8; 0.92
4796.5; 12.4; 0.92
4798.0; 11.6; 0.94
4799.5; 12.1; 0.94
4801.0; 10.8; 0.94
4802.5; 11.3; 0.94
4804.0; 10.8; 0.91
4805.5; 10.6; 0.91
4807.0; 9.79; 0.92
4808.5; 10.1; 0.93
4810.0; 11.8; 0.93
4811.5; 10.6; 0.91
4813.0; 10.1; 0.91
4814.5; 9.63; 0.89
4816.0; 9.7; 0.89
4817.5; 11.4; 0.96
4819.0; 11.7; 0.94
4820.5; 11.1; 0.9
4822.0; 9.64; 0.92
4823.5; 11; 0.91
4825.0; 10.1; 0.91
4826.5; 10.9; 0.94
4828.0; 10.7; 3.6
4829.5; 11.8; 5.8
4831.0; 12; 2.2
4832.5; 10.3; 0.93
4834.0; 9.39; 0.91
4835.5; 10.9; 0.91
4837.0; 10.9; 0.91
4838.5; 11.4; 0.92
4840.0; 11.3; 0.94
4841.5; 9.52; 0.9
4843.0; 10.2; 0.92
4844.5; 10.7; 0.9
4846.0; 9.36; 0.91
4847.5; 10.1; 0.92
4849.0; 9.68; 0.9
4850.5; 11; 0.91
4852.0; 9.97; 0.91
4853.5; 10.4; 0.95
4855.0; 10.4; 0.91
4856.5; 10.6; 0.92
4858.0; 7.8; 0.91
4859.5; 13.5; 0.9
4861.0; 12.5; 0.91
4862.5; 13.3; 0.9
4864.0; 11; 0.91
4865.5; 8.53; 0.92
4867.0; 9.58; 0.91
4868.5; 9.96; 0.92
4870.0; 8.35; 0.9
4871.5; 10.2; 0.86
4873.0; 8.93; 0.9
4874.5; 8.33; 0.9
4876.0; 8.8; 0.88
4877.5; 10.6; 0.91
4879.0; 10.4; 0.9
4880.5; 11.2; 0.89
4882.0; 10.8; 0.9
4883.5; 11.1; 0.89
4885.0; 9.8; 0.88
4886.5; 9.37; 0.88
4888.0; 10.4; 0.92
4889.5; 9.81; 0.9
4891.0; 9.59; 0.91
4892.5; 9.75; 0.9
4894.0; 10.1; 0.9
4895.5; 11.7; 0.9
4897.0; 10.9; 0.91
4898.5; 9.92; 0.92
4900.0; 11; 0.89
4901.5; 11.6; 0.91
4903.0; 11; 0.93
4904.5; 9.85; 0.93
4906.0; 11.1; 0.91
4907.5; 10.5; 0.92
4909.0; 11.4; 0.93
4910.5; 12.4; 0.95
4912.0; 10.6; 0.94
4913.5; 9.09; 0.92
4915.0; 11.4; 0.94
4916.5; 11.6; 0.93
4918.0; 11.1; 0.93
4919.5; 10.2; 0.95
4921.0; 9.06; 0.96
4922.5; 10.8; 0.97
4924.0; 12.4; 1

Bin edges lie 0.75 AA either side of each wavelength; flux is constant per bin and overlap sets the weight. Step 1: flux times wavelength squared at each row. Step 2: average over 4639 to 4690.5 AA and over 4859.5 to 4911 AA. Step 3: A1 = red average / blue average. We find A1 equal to 1.1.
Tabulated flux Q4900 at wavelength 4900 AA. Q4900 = 11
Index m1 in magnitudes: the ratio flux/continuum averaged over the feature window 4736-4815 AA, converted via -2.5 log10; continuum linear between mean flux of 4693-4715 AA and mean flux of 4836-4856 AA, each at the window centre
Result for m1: -0.081 mag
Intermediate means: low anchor 9.91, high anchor 10.4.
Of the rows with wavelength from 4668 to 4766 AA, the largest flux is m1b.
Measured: 13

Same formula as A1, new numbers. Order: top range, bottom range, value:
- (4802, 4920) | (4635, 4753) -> 1.08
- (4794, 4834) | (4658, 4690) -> 1.10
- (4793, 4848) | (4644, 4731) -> 1.10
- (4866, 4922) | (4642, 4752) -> 1.07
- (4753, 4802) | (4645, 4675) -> 1.09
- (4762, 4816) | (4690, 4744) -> 1.08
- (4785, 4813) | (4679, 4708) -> 1.14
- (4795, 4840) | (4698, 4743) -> 1.09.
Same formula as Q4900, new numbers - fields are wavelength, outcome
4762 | 10.5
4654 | 10.6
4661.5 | 10.6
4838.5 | 11.4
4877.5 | 10.6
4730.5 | 10.2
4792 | 11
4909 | 11.4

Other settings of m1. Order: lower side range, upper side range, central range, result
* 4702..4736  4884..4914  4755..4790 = -0.06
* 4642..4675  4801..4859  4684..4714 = 0.07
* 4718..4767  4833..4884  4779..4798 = -0.04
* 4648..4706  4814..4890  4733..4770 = -0.06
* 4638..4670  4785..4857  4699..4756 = 0.02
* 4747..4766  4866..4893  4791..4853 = -0.04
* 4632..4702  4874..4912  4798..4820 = -0.03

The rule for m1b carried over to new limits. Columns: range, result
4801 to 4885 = 13.5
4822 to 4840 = 12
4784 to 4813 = 12.4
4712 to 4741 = 12.8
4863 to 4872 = 11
